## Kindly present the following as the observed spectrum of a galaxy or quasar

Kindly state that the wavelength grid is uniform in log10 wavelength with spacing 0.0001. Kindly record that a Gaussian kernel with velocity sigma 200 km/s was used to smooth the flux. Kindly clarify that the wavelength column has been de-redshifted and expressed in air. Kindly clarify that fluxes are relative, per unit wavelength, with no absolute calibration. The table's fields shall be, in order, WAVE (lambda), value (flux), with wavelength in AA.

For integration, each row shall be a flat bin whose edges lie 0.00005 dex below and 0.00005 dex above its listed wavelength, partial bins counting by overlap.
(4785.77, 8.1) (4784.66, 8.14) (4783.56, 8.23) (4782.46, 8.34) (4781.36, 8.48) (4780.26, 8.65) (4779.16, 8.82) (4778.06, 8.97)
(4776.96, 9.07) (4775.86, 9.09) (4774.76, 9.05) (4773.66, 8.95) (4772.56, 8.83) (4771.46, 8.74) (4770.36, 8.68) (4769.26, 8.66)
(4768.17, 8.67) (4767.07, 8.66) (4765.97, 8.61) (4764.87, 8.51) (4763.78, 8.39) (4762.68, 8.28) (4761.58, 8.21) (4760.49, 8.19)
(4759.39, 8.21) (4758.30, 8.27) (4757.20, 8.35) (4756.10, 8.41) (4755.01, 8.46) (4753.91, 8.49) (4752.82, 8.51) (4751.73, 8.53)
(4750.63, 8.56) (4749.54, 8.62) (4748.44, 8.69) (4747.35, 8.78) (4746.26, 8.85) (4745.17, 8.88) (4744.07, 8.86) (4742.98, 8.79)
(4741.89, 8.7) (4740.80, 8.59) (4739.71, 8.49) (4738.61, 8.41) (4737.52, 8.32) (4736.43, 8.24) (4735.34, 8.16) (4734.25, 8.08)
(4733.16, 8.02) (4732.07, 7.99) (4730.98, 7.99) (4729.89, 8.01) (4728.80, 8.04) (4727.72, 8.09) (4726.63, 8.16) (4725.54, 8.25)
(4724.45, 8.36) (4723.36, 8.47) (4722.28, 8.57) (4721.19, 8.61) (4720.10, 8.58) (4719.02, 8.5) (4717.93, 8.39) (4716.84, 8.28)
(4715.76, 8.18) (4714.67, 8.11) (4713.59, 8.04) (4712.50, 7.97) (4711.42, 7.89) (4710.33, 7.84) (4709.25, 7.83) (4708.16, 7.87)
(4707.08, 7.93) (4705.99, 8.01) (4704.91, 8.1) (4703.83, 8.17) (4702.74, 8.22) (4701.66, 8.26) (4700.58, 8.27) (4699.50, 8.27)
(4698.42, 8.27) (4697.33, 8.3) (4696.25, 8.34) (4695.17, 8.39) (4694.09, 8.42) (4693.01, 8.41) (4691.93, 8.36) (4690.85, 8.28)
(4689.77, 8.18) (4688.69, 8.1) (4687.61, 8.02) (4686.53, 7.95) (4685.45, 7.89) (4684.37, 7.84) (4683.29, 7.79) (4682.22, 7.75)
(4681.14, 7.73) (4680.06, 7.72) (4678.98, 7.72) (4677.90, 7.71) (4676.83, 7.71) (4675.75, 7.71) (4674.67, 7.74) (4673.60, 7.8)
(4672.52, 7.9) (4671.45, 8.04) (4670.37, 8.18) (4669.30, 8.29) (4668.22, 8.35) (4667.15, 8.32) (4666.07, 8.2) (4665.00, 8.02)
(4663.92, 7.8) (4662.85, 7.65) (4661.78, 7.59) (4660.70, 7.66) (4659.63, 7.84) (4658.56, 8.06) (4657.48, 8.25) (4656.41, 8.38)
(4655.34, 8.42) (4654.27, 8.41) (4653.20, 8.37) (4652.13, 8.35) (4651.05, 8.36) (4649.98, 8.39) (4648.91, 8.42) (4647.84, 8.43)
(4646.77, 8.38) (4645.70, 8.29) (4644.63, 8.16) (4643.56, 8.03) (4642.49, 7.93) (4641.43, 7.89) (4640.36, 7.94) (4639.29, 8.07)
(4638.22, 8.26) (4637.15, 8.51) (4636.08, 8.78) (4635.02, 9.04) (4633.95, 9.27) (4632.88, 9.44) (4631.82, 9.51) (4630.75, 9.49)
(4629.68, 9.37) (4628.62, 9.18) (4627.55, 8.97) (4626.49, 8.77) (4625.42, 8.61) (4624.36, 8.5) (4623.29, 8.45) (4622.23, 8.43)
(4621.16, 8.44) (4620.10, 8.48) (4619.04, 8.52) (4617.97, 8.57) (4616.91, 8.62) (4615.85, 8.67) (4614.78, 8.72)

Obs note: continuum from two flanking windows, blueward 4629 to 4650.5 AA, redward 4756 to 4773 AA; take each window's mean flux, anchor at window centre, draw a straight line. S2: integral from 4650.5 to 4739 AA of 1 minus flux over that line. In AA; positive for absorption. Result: 4.4 AA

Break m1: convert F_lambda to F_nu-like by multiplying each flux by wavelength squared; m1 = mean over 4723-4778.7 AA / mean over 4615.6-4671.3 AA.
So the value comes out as 1.06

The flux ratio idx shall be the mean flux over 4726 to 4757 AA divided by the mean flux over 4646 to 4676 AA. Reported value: 1.0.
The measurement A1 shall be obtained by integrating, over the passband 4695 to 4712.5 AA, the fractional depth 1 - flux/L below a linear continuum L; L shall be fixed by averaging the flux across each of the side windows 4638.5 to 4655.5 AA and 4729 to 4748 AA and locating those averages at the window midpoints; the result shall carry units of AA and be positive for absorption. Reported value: 0.49 AA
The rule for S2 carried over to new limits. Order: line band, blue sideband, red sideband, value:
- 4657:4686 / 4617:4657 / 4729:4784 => 2.22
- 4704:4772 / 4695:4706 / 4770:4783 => 1.35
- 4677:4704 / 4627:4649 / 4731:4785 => 1.59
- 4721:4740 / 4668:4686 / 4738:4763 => 0.27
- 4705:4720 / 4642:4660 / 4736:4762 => 0.61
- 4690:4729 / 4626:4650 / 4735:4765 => 1.47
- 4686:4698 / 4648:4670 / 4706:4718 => -0.27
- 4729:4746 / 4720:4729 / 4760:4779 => 0.16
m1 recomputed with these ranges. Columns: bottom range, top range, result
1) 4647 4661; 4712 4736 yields 1.02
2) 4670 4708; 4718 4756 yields 1.07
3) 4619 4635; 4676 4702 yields 0.93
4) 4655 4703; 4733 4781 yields 1.10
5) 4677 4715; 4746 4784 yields 1.10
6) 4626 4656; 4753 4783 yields 1.06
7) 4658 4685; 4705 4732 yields 1.06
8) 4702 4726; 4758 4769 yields 1.05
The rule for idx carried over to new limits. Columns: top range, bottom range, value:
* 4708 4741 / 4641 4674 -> 1.01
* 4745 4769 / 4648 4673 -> 1.04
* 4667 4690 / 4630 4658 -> 0.93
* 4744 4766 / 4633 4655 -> 1.01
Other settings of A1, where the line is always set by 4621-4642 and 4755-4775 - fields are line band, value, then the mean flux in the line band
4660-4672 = 0.95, 8.01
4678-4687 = 0.90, 7.79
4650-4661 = 0.61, 8.23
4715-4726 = 0.24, 8.41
